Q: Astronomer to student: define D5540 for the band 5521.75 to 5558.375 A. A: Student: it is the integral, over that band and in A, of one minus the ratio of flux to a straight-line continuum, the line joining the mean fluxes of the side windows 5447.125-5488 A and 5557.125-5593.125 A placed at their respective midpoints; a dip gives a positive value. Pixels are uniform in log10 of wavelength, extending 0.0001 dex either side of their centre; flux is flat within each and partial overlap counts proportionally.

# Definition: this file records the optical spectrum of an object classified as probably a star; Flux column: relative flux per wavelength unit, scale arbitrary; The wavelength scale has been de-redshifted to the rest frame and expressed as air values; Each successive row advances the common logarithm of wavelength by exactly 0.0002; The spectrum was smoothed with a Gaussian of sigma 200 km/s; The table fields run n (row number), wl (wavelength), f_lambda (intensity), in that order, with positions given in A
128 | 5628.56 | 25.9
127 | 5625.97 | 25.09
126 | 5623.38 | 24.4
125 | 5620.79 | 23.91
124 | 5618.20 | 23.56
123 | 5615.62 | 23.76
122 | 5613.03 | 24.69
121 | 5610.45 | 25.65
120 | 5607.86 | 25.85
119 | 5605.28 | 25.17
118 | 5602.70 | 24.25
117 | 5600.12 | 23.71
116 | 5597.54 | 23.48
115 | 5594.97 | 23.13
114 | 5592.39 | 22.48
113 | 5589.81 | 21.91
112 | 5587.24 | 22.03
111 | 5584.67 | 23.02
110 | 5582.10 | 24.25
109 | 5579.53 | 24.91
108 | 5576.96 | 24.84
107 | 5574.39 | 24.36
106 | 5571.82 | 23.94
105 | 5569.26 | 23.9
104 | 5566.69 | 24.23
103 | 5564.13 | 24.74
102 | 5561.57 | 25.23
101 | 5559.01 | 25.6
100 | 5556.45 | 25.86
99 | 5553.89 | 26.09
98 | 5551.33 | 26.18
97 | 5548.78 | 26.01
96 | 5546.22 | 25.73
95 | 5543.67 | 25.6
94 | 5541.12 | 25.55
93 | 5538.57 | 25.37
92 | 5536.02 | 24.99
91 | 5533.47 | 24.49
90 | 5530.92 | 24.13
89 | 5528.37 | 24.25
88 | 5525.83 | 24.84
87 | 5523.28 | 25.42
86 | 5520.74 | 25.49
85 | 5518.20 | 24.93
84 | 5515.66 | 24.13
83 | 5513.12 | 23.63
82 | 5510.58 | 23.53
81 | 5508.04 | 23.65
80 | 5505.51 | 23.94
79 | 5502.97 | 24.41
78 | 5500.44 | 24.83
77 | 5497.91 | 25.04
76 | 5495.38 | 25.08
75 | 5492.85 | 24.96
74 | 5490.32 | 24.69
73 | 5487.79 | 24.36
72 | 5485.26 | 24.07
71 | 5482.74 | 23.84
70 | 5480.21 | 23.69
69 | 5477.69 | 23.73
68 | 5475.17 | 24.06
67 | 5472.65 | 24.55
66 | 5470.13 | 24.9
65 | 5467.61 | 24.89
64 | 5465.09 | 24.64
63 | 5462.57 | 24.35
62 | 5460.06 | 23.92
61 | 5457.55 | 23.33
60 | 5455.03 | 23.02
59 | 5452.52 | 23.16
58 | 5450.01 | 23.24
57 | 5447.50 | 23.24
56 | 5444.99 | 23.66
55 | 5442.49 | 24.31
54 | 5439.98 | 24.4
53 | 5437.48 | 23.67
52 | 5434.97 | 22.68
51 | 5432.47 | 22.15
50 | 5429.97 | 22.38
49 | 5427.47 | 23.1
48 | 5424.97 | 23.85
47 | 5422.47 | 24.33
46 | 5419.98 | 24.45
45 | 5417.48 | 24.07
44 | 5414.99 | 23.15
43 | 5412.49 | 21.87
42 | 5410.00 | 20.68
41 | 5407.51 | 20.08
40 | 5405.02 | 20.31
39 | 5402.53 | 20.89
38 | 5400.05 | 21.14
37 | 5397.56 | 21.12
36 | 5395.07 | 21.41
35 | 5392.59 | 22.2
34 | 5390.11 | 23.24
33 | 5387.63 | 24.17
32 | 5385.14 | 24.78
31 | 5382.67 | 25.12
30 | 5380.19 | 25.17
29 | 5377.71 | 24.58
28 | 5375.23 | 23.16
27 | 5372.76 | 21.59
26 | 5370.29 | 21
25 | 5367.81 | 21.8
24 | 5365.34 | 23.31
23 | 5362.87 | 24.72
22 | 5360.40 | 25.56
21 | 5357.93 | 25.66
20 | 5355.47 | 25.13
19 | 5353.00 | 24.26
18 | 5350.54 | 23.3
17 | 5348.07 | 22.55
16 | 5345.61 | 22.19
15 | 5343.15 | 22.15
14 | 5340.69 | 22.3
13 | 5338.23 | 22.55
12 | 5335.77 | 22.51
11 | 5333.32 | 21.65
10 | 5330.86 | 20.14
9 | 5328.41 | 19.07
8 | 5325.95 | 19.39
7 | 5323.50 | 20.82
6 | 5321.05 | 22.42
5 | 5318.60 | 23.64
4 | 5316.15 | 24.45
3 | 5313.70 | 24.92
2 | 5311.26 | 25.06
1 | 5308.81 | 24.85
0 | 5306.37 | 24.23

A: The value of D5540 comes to -2.0 A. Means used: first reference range 23.9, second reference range 24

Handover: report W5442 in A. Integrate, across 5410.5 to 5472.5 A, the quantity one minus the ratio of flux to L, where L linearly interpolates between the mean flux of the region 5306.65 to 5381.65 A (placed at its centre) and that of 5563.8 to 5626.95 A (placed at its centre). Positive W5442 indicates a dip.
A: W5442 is -0.5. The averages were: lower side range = 23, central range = 23.6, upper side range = 24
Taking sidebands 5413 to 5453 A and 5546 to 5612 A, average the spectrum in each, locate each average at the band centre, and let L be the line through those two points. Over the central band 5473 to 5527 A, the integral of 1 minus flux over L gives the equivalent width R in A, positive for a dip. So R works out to -1.1 A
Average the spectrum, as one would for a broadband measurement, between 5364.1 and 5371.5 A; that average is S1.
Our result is 22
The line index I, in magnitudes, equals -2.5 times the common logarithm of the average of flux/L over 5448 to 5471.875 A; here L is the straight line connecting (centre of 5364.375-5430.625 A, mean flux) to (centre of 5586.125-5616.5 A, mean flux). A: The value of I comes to -0.04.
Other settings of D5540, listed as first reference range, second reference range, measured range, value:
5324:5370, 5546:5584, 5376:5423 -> 0.87 A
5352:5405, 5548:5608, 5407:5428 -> 0.48 A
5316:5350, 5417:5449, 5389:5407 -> 1.20 A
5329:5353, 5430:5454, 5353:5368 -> -1.43 A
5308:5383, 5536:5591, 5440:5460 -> 0.28 A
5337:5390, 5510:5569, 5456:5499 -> 0.31 A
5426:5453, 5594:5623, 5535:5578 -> -2.15 A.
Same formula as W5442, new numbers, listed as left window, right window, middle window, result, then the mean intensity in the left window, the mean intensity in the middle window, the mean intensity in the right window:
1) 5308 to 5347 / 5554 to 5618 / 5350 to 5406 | -1.2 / 22.4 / 23.2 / 24.2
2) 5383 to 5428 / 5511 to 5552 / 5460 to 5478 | -0.5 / 22.5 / 24.4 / 25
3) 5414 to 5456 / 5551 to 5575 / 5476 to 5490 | 0.0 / 23.5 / 24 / 25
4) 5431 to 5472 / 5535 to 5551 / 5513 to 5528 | 0.2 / 23.7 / 24.8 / 25.6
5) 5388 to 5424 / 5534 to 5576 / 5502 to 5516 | 0.2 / 22.1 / 23.8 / 25.2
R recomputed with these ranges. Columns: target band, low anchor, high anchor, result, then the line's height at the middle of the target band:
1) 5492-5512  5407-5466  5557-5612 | -0.64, 23.7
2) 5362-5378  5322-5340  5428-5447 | -0.68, 21.8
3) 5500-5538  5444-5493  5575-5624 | -0.76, 24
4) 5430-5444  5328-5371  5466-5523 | 0.26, 23.8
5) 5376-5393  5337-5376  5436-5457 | -0.68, 23.3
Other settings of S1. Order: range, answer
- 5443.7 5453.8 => 23.3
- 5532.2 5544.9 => 25.2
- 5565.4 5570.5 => 24.1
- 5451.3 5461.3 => 23.4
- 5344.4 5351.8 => 22.7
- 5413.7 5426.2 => 24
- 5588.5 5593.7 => 22.2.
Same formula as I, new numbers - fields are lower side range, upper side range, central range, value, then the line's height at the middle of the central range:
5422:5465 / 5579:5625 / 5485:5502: -0.05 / 23.6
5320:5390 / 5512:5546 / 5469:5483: 0.01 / 24.3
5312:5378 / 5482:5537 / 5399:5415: 0.12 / 23.4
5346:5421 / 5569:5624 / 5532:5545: -0.07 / 23.7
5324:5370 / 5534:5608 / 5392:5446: 0.03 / 23.2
